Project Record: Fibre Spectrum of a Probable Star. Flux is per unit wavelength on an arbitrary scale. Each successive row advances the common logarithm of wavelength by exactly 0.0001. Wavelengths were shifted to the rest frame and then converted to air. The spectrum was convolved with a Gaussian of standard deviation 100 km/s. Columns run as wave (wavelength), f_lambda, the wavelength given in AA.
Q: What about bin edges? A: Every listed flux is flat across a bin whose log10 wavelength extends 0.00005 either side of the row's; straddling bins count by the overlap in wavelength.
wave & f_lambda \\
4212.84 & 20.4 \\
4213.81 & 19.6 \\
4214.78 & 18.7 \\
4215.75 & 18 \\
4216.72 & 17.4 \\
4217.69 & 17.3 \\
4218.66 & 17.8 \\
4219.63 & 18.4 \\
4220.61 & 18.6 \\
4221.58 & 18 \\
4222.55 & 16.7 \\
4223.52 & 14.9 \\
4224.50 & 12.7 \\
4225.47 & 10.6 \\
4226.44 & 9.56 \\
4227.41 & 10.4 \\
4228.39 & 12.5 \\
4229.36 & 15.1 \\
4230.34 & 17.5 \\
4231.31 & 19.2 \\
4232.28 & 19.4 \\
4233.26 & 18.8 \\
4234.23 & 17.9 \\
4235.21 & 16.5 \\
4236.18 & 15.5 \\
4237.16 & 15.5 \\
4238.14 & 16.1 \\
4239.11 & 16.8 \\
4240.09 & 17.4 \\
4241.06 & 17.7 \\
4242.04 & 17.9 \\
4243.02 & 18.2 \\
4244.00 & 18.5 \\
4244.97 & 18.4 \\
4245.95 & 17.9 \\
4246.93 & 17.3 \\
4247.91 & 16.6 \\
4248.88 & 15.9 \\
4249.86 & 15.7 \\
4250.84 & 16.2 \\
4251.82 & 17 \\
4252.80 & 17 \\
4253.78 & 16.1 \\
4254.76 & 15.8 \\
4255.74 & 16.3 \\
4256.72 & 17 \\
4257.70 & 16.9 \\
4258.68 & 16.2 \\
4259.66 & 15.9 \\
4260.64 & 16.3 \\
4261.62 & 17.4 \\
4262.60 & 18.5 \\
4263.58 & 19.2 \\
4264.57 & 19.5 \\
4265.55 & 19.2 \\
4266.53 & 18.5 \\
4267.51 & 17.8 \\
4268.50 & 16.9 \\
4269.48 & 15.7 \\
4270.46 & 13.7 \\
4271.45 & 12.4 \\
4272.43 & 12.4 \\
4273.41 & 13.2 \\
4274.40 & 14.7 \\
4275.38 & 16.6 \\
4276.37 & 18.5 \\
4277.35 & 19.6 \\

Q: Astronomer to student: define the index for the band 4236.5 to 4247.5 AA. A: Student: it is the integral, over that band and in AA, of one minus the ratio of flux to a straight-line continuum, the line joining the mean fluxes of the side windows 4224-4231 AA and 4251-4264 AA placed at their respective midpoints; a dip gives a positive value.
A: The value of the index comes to -1.96 AA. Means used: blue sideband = 12.8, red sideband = 16.9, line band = 17.4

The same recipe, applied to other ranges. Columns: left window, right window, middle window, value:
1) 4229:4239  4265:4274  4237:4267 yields -1.62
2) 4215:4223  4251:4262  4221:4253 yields 1.75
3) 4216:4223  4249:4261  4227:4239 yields 0.67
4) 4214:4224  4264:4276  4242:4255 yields -0.29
